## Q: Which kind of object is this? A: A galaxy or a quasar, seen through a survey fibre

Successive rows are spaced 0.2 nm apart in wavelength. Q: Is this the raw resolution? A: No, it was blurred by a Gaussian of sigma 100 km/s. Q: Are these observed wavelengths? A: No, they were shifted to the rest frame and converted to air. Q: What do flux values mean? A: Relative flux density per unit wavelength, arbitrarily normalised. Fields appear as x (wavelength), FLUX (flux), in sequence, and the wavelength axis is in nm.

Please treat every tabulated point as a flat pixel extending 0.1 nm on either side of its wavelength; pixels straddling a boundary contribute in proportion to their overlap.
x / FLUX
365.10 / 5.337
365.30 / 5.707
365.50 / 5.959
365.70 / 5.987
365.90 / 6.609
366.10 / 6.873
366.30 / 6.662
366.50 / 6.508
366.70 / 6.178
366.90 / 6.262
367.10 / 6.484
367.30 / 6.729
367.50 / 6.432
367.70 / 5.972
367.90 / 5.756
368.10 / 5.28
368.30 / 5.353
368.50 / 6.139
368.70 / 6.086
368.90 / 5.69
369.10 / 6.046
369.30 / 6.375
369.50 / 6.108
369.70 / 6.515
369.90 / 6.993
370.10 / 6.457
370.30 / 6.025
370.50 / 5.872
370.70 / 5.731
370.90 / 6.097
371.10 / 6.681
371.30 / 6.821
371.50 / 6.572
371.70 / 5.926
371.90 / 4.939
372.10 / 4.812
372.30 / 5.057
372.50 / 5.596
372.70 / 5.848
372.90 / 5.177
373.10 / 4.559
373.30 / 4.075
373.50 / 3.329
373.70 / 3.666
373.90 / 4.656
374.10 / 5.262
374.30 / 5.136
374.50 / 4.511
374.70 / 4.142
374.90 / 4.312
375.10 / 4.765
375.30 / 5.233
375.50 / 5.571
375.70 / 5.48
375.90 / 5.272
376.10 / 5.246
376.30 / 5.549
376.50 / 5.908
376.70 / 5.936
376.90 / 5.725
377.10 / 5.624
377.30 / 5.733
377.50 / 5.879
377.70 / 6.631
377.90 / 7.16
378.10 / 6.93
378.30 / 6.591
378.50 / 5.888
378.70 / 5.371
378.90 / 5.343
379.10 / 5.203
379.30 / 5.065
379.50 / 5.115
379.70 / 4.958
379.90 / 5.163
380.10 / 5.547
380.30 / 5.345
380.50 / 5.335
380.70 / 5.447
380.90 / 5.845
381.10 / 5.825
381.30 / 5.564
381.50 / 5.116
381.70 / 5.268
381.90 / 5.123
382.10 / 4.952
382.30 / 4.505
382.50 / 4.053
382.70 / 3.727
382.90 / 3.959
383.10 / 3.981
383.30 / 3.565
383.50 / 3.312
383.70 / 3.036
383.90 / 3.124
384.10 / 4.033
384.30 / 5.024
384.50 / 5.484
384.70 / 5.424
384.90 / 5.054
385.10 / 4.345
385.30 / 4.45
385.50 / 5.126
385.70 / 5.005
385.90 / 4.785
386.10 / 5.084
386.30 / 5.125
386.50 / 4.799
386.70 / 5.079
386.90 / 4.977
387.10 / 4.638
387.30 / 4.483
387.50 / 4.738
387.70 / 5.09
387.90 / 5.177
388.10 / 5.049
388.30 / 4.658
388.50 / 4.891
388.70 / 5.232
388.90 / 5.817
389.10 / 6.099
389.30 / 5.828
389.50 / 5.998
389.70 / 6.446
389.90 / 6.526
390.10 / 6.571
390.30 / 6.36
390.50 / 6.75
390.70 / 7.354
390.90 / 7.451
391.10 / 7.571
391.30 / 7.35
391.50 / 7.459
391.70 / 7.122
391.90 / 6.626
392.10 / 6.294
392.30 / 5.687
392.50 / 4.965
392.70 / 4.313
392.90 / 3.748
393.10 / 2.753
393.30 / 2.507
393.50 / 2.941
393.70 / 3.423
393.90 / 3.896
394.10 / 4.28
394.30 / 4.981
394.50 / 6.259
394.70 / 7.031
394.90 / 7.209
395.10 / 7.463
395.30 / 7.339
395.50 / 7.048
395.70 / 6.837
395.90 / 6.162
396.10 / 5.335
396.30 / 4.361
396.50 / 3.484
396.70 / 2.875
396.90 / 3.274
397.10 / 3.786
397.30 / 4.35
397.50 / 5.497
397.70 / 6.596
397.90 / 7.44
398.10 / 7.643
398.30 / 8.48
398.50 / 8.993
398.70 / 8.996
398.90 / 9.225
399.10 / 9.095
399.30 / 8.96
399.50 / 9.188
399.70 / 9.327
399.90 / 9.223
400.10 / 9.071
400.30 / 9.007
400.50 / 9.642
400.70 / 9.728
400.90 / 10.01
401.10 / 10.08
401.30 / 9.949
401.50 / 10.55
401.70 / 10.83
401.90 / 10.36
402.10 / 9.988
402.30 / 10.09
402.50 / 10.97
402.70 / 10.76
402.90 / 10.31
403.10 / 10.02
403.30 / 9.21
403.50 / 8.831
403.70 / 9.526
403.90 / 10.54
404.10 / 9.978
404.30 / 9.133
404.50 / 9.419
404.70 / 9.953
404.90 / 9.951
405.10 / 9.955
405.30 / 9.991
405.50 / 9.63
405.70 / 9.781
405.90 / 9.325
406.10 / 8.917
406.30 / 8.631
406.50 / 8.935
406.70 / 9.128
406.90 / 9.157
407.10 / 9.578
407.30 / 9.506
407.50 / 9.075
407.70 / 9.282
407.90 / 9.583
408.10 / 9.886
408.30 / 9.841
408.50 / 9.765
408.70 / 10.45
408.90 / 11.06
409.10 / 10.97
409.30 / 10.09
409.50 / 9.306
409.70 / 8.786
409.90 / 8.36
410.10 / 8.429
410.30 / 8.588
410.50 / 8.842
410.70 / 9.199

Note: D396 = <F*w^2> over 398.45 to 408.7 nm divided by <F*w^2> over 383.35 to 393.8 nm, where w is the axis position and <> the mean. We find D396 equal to 2.0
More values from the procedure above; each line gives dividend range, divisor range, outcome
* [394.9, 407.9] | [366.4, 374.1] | 1.76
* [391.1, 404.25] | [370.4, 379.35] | 1.53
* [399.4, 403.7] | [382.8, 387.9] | 2.35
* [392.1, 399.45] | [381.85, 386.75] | 1.37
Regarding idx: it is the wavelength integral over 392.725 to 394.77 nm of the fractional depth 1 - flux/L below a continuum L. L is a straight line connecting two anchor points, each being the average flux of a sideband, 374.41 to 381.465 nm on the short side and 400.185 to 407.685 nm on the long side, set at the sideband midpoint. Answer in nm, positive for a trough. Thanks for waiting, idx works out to 1.00 nm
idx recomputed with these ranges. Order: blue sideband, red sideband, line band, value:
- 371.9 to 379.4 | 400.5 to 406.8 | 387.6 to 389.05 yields 0.43 nm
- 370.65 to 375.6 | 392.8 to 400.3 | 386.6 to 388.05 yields 0.23 nm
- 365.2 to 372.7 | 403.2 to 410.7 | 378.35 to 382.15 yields 0.93 nm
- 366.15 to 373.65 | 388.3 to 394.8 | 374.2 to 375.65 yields 0.24 nm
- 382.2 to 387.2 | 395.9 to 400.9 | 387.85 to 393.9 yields 0.07 nm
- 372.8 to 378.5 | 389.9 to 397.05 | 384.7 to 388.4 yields 0.39 nm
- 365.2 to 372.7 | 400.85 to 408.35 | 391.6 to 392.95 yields 0.46 nm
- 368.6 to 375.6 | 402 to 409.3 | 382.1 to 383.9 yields 0.80 nm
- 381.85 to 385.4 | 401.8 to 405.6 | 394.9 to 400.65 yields 0.83 nm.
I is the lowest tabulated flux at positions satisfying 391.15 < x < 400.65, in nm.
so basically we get 2.507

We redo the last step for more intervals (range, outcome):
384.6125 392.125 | 4.345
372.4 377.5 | 3.329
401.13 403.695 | 8.831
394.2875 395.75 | 4.981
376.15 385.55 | 3.036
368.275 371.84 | 5.353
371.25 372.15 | 4.812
